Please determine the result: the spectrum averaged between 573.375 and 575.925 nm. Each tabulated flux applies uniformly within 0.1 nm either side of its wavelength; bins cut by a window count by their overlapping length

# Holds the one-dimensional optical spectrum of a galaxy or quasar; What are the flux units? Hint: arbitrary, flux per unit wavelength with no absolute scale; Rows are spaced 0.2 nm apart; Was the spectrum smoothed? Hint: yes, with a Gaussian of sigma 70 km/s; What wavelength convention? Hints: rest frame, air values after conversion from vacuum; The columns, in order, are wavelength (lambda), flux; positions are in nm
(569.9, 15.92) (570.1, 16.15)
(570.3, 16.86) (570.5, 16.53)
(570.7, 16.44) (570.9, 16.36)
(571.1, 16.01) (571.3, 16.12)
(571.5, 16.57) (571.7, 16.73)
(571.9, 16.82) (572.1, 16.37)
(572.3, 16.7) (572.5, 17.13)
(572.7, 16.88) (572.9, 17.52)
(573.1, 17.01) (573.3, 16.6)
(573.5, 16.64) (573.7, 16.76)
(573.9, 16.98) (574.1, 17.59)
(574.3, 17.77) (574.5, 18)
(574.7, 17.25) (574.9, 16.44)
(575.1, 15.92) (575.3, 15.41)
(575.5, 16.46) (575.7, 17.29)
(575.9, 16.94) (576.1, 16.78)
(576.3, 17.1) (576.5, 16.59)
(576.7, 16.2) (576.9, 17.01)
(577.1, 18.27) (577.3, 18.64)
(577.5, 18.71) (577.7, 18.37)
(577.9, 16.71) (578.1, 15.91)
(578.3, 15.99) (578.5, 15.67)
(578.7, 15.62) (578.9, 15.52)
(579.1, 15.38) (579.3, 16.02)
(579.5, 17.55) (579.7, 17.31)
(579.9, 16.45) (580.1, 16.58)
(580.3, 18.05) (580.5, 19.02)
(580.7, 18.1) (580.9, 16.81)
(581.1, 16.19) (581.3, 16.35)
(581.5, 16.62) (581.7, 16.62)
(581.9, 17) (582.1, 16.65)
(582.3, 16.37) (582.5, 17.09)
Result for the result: 16.9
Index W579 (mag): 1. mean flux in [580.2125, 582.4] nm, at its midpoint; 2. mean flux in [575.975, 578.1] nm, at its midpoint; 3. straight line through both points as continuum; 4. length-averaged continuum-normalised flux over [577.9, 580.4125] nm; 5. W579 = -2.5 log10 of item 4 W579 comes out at 0.05 mag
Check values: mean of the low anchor 17.4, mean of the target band 16.4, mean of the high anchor 17.1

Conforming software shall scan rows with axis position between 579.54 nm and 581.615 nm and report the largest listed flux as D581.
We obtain 19.02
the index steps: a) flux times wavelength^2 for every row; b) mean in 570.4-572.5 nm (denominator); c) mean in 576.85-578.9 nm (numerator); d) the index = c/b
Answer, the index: 1.05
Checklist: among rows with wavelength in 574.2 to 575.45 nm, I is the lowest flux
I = 15.41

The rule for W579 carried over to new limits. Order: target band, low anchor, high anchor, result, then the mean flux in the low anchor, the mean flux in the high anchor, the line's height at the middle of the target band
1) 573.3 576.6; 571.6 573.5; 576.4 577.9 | 0.02 mag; 16.9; 17.6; 17.3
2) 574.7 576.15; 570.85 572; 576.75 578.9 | 0.02 mag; 16.4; 17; 16.8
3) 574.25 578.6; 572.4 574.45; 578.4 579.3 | -0.05 mag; 17.1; 15.6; 16.3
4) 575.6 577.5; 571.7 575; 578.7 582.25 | -0.02 mag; 17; 16.8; 16.9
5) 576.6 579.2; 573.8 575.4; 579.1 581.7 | 0.01 mag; 16.9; 17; 17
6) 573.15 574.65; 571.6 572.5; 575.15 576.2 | -0.04 mag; 16.7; 16.5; 16.6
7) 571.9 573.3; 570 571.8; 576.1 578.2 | -0.02 mag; 16.4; 17.3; 16.7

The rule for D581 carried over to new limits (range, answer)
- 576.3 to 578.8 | 18.71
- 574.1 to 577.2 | 18.27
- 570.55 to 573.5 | 17.52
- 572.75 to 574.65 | 18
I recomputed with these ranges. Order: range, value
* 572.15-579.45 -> 15.38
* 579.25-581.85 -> 16.02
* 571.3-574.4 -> 16.37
